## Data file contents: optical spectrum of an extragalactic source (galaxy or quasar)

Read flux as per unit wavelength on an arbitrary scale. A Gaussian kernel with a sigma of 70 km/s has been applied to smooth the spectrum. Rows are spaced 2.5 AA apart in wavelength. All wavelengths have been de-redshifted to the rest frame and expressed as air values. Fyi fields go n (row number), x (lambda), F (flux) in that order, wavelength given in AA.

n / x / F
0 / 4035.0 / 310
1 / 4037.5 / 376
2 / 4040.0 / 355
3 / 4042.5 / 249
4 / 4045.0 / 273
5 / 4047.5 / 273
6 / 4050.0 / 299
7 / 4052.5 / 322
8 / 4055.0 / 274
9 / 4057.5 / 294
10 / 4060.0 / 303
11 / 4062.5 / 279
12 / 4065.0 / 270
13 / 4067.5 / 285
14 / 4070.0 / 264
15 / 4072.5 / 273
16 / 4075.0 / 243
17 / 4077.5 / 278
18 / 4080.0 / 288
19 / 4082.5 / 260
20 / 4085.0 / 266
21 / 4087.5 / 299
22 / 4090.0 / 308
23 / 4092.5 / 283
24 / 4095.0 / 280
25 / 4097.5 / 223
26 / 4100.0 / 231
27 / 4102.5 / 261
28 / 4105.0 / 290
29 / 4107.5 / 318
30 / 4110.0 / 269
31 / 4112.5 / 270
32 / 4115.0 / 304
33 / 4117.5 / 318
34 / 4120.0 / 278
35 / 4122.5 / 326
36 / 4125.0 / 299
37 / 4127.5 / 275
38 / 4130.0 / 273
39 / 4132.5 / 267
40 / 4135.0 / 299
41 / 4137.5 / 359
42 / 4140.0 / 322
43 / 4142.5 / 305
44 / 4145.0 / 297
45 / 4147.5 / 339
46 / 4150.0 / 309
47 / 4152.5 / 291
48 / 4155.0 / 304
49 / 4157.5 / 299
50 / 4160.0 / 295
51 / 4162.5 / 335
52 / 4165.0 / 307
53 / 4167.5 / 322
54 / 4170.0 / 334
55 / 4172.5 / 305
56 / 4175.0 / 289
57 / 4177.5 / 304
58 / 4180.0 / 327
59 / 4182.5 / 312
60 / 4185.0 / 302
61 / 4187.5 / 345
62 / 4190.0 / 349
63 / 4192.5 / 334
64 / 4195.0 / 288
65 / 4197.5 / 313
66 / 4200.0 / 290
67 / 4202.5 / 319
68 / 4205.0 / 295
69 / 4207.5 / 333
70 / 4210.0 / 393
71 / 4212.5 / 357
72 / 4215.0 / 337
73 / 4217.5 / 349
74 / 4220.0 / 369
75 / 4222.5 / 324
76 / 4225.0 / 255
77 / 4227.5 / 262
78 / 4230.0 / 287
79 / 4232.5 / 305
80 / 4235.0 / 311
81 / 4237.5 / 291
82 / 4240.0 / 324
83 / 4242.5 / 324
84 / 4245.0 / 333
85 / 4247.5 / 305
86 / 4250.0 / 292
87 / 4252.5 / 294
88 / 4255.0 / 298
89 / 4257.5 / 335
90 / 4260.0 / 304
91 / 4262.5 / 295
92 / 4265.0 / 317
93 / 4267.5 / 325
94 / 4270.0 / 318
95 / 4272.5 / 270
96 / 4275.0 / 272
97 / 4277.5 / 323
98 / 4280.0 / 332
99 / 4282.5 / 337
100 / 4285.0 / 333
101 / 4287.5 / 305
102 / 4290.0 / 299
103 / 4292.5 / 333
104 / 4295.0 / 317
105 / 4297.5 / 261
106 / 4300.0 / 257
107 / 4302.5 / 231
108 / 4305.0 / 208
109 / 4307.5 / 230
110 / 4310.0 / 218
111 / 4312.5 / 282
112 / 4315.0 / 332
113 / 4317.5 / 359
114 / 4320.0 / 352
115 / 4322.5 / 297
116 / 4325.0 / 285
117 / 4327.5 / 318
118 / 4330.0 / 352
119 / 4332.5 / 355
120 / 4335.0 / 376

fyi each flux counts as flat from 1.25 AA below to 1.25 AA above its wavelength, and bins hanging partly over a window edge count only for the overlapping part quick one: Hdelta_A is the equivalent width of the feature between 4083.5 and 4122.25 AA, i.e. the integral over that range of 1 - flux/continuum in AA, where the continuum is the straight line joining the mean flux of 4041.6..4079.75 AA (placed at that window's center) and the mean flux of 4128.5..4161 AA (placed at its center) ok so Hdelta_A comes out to 1.5 AA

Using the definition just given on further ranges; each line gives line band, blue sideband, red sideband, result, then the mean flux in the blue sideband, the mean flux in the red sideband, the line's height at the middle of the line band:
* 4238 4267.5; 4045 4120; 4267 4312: -2.7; 280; 286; 285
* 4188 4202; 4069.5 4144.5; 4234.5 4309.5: -1.2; 285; 298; 292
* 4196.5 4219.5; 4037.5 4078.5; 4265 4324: -3.2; 286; 296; 292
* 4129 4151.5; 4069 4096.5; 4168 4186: -0.8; 276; 311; 297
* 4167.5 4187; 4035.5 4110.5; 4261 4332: -1.5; 283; 299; 291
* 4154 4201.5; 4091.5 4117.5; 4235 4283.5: -3.6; 275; 310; 291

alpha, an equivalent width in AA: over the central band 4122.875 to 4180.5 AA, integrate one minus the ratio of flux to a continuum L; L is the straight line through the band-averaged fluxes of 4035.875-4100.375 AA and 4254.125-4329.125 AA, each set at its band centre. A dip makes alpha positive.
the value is -3.5 AA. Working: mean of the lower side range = 283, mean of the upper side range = 298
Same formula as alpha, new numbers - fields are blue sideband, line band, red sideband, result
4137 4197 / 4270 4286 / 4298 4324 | -1.5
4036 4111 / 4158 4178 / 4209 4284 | -0.7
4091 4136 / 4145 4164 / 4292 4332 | -1.8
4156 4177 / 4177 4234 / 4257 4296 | -1.5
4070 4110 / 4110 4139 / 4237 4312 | -2.0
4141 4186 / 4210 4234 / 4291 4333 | -1.3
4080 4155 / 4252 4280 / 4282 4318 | -2.0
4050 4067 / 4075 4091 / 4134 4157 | 0.9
